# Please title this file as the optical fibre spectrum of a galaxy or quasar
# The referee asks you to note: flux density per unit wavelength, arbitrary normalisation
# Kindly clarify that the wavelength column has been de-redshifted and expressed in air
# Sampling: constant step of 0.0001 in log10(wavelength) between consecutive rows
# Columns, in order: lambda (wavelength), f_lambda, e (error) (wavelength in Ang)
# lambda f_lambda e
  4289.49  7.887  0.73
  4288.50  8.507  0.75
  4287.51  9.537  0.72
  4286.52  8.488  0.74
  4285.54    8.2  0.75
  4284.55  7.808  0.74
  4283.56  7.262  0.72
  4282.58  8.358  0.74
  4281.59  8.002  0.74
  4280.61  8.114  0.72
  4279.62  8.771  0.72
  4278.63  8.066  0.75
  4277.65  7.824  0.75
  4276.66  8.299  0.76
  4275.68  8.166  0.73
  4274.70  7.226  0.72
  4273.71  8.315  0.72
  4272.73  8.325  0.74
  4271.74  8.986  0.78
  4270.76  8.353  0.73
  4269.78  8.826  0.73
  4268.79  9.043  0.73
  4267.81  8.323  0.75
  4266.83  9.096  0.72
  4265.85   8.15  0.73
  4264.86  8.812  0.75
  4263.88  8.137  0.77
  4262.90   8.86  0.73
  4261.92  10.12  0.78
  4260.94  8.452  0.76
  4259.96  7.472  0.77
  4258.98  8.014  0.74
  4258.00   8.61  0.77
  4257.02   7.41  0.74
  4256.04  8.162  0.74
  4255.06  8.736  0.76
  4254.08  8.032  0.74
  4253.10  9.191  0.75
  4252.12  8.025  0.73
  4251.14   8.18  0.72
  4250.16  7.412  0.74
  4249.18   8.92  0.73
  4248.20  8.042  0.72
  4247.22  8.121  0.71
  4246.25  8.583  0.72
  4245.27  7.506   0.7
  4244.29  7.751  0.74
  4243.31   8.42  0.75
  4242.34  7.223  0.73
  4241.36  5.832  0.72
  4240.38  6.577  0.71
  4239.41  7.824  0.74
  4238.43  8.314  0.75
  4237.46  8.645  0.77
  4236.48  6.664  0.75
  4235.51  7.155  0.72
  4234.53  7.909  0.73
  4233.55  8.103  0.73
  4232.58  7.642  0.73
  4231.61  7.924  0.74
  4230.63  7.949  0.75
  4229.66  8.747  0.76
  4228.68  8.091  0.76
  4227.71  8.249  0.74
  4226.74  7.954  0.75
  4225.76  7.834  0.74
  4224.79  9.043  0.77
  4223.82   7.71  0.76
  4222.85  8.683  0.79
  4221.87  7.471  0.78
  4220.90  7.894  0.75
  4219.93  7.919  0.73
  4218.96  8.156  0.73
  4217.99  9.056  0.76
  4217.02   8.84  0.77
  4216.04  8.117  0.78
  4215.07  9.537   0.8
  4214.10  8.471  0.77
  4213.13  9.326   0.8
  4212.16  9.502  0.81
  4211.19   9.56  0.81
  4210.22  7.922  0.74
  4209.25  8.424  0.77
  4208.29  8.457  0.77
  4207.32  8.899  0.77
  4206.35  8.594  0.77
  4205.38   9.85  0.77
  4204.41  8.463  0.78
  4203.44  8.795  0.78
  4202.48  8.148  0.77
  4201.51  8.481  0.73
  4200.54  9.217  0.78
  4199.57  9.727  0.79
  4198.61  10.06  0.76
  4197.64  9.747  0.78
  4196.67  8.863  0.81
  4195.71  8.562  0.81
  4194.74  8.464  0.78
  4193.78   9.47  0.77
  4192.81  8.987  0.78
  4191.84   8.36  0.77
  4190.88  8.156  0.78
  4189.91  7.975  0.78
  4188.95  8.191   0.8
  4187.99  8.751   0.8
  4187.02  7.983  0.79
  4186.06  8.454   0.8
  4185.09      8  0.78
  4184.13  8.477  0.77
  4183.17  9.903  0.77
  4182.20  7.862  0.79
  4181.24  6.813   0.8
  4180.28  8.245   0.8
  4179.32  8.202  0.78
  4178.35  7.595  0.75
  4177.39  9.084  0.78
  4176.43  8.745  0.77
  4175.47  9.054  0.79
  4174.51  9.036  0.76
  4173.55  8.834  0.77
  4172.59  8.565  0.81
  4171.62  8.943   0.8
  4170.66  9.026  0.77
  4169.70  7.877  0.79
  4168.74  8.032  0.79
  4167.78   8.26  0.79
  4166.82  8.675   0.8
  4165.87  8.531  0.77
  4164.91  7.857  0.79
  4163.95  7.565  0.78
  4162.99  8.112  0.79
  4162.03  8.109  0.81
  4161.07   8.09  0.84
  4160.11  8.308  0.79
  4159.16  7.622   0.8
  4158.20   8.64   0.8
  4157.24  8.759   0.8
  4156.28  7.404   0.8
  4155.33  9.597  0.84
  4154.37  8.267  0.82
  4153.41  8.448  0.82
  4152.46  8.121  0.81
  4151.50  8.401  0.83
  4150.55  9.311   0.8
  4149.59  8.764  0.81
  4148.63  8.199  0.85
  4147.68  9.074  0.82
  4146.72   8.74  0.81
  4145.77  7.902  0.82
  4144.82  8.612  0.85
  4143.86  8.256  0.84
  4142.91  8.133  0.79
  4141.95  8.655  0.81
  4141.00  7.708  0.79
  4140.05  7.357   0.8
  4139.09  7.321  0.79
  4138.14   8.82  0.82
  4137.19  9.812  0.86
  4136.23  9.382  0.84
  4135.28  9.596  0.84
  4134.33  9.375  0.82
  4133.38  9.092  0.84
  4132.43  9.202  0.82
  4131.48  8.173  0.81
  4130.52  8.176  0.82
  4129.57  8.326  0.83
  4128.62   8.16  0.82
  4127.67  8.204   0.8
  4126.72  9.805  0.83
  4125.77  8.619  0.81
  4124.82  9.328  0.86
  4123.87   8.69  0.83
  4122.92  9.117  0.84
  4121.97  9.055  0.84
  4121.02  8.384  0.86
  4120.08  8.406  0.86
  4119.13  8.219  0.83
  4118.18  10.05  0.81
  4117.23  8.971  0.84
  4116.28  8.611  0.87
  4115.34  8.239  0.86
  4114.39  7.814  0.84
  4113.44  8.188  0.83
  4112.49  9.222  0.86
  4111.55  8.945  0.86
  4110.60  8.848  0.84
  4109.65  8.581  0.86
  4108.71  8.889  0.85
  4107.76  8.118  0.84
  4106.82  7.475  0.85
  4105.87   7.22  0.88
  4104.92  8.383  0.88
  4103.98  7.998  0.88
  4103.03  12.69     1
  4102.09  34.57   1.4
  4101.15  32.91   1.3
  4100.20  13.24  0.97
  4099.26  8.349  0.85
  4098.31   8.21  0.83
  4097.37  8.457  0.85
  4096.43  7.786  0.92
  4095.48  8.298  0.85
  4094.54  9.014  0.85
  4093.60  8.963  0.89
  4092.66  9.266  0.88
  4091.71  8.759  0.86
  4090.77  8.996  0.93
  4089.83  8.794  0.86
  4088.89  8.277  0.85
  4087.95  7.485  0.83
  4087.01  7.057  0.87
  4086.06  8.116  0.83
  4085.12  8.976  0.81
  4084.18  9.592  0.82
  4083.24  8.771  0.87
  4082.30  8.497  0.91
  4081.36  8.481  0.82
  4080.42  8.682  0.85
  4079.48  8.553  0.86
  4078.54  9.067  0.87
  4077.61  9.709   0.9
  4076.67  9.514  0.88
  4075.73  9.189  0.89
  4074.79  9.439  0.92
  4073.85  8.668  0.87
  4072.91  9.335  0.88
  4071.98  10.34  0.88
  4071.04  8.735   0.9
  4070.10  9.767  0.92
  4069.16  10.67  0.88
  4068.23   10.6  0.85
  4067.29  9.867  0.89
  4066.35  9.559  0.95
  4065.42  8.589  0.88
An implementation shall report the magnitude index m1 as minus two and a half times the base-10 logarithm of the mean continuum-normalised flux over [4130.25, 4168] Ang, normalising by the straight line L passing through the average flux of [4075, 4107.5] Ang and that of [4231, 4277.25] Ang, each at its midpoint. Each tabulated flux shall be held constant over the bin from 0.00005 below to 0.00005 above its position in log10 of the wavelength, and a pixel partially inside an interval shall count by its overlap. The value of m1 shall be 0.13 mag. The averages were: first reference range 10.3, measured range 8.46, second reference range 8.12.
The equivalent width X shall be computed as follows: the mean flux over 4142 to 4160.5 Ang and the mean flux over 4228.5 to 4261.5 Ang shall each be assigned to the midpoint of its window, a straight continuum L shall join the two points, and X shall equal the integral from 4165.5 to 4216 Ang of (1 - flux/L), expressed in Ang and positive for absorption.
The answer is -2.7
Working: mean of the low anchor 8.46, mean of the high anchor 7.93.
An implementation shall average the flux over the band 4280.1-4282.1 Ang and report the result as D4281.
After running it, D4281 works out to 8.05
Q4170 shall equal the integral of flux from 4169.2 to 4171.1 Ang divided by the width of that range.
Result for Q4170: 8.44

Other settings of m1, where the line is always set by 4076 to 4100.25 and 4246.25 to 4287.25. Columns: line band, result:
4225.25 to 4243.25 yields 0.091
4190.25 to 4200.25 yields -0.067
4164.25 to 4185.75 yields 0.013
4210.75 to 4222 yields -0.032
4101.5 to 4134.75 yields -0.105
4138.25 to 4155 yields 0.034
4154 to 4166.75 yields 0.042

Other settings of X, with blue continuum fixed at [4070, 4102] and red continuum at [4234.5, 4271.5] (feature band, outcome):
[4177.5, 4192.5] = 1.08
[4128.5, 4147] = 1.63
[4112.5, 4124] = 1.09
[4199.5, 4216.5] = -0.43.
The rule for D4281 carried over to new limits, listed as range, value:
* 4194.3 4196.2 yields 8.53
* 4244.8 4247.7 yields 8.09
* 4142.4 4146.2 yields 8.23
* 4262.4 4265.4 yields 8.59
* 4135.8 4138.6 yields 9.32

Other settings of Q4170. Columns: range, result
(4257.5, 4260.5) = 8.04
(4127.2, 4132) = 8.21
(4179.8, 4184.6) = 8.27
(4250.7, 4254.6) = 8.36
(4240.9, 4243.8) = 7.18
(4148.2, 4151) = 8.73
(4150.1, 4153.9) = 8.57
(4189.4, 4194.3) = 8.59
